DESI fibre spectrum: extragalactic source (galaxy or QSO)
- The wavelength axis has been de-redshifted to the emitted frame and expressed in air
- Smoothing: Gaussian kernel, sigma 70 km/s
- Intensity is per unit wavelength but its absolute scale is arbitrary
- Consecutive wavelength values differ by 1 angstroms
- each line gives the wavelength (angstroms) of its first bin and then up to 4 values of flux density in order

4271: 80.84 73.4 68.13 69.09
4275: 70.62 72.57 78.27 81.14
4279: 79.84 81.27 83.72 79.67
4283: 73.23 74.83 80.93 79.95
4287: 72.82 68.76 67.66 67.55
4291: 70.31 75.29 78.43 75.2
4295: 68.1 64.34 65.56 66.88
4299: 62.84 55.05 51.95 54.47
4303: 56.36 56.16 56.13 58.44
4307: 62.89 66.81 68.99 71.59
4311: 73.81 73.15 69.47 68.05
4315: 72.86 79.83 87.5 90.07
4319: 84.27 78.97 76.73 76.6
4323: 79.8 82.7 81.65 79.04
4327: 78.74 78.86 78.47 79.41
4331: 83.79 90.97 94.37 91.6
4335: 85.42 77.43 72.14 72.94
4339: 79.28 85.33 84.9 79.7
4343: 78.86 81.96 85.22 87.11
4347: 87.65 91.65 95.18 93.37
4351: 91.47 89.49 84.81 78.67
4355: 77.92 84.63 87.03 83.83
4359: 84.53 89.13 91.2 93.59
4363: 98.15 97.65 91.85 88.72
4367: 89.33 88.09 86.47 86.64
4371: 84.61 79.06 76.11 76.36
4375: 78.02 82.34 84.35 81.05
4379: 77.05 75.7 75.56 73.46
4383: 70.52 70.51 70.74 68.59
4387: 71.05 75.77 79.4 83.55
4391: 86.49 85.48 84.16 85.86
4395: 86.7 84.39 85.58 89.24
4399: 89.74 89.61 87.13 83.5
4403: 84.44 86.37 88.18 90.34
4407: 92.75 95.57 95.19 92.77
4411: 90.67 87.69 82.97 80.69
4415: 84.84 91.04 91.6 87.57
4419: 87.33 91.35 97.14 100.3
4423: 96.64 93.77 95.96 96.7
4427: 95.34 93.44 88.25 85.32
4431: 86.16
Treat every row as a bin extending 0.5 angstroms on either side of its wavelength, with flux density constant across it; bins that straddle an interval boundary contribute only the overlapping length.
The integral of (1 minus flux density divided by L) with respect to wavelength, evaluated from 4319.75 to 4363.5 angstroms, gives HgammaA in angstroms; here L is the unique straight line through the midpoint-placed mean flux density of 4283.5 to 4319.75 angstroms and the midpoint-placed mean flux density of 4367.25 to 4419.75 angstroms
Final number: -5.0 angstroms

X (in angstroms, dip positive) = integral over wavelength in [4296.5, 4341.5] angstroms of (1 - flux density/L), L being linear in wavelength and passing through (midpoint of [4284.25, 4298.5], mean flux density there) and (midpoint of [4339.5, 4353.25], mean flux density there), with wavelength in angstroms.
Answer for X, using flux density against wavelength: 3.0 angstroms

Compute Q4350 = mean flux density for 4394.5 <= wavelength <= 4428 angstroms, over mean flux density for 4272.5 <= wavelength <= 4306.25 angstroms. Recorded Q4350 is 1.3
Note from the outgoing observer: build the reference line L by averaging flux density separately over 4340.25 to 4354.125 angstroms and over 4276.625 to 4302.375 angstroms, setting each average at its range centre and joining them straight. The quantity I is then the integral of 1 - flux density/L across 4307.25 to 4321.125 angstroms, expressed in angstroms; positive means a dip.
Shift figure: 0.4 angstroms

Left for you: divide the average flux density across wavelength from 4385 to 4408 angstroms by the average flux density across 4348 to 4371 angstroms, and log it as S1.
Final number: 0.95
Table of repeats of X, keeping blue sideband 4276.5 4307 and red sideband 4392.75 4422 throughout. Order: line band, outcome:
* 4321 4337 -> -1.4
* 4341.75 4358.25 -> -1.4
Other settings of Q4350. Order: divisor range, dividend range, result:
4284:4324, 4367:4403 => 1.15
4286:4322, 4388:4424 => 1.27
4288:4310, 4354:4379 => 1.33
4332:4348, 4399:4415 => 1.06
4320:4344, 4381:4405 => 1.00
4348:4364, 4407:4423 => 1.02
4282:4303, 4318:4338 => 1.19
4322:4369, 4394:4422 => 1.04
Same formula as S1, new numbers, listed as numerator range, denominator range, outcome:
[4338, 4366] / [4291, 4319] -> 1.28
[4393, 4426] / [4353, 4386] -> 1.08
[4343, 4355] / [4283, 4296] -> 1.19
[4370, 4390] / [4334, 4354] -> 0.91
